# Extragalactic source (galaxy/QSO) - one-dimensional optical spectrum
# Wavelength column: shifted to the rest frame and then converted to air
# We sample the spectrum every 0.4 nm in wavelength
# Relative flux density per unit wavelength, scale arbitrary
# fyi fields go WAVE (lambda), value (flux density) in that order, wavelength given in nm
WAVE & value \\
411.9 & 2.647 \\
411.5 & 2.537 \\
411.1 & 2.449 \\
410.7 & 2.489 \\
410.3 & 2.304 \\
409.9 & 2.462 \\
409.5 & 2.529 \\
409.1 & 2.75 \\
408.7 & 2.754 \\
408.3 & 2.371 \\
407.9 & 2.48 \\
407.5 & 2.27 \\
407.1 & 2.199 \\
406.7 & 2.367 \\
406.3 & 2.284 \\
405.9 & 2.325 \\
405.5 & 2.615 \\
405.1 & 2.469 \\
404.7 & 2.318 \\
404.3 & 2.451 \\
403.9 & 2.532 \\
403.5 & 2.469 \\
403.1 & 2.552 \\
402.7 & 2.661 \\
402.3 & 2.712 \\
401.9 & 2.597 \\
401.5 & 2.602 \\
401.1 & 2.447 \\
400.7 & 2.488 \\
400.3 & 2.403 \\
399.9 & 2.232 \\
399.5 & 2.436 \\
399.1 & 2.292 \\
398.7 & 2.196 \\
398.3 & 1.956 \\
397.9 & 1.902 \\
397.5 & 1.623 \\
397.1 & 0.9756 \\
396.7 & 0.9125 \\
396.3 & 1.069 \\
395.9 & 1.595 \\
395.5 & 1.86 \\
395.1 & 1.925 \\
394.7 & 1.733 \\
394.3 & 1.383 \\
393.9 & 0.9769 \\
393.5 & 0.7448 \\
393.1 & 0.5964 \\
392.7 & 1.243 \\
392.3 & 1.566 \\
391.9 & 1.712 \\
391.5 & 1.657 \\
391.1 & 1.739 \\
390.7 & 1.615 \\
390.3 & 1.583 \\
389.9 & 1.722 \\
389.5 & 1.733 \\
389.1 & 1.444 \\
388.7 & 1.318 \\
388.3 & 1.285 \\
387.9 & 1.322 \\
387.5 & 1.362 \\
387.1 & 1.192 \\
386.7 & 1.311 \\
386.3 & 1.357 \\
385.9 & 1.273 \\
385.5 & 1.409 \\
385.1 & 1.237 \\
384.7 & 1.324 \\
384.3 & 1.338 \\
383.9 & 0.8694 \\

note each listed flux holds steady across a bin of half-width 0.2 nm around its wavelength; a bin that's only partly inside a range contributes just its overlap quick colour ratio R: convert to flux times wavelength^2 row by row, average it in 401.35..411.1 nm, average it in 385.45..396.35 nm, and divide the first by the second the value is 1.88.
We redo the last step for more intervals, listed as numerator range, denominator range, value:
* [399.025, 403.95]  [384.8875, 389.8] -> 1.97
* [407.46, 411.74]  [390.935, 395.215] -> 1.97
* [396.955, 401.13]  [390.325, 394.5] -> 1.62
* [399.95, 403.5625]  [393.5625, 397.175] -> 1.91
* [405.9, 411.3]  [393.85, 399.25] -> 1.60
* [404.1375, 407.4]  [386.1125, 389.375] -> 1.95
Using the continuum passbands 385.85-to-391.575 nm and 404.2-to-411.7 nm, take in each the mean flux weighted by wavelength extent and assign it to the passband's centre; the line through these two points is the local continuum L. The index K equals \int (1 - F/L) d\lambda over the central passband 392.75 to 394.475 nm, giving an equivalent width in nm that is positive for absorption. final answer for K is 0.77 nm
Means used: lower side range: 1.46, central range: 0.946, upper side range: 2.44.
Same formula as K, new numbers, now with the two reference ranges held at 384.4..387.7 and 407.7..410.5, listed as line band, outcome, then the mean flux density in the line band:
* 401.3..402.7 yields -0.320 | 2.64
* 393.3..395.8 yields 0.457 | 1.44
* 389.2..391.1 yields -0.169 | 1.66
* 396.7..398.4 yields 0.362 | 1.51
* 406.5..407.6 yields 0.061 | 2.28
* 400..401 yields -0.172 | 2.42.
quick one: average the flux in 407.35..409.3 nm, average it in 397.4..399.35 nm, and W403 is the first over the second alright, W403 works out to 1.25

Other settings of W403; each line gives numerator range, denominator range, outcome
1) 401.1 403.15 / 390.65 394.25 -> 2.00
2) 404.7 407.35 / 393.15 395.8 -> 1.70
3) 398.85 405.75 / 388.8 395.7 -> 1.68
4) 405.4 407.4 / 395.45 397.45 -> 1.85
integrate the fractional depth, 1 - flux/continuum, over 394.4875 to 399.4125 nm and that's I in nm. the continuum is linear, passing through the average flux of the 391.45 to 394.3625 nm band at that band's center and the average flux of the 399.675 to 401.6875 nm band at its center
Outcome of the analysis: 0.40 nm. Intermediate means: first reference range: 1.21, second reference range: 2.43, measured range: 1.69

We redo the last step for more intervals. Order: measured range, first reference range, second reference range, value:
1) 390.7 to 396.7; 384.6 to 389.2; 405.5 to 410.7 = 0.95 nm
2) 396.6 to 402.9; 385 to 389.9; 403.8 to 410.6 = -0.36 nm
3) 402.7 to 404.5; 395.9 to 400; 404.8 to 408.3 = -0.30 nm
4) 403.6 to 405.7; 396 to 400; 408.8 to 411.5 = -0.31 nm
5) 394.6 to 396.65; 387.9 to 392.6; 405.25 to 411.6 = 0.27 nm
